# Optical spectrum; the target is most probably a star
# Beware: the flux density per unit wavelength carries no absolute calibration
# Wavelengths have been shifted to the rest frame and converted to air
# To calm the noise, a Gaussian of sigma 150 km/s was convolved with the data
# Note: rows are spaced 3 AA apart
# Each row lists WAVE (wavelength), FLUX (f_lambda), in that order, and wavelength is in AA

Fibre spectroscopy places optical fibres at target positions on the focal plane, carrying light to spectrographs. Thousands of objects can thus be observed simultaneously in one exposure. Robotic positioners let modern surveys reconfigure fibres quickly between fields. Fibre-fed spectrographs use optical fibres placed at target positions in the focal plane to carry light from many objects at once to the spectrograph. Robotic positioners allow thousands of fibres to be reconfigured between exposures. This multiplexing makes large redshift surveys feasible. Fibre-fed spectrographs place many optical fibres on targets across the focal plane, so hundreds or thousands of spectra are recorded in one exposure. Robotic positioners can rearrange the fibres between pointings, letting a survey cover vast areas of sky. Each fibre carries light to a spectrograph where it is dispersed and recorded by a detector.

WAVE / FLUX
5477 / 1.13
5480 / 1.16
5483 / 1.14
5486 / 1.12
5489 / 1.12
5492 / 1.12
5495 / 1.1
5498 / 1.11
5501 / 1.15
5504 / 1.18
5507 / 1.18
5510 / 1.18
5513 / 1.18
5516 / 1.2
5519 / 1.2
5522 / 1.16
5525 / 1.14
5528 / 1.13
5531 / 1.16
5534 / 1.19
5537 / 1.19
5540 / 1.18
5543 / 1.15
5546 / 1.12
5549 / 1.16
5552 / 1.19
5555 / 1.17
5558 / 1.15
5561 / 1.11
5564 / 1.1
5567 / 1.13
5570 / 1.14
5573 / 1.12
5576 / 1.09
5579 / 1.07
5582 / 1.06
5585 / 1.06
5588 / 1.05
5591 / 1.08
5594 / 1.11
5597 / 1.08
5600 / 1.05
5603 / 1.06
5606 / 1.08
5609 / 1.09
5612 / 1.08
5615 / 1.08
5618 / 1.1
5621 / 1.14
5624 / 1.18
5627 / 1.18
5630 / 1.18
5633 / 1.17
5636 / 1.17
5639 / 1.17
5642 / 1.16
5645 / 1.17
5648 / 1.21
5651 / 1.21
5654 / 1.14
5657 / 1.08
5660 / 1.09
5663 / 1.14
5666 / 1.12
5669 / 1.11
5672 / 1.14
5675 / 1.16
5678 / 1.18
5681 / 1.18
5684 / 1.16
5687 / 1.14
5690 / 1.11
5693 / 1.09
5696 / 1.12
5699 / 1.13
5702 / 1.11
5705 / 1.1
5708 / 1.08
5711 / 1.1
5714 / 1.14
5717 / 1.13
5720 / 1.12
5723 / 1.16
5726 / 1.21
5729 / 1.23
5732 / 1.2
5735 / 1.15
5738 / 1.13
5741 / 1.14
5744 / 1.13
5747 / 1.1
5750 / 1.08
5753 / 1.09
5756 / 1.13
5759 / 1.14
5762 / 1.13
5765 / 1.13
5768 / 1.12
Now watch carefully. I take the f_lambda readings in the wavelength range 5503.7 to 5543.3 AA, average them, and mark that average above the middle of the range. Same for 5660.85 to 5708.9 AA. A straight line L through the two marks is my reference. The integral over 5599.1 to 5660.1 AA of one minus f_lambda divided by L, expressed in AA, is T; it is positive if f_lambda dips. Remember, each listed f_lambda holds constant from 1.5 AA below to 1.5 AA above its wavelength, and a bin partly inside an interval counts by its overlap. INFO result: 0.5 AA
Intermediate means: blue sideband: 1.17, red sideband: 1.13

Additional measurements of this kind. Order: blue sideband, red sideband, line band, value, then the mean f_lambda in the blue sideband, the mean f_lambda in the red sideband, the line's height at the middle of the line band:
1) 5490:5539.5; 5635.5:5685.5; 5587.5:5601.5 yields 1.0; 1.16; 1.15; 1.16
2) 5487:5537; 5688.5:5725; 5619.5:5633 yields -0.4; 1.16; 1.12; 1.13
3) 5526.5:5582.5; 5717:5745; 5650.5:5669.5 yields 0.5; 1.14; 1.16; 1.15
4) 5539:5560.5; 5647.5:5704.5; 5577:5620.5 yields 2.7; 1.16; 1.14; 1.15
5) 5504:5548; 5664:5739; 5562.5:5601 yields 2.4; 1.17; 1.14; 1.16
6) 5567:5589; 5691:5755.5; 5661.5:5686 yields -0.7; 1.09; 1.13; 1.12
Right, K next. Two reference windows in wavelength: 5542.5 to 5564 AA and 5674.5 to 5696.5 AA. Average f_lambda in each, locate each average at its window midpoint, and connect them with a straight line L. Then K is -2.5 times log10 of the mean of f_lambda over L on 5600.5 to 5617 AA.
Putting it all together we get 0.07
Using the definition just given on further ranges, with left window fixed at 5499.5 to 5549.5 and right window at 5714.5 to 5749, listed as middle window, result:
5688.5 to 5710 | 0.05 mag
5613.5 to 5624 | 0.04 mag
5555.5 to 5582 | 0.05 mag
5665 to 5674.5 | 0.03 mag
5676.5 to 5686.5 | -0.01 mag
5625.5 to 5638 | -0.01 mag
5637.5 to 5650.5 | -0.02 mag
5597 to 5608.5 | 0.09 mag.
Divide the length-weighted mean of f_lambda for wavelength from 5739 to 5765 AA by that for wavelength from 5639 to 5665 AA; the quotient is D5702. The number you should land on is 0.97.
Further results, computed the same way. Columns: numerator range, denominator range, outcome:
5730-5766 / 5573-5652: 1.01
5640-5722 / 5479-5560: 0.98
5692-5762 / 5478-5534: 0.98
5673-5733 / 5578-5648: 1.03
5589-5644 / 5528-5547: 0.96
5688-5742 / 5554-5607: 1.04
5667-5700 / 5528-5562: 0.98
